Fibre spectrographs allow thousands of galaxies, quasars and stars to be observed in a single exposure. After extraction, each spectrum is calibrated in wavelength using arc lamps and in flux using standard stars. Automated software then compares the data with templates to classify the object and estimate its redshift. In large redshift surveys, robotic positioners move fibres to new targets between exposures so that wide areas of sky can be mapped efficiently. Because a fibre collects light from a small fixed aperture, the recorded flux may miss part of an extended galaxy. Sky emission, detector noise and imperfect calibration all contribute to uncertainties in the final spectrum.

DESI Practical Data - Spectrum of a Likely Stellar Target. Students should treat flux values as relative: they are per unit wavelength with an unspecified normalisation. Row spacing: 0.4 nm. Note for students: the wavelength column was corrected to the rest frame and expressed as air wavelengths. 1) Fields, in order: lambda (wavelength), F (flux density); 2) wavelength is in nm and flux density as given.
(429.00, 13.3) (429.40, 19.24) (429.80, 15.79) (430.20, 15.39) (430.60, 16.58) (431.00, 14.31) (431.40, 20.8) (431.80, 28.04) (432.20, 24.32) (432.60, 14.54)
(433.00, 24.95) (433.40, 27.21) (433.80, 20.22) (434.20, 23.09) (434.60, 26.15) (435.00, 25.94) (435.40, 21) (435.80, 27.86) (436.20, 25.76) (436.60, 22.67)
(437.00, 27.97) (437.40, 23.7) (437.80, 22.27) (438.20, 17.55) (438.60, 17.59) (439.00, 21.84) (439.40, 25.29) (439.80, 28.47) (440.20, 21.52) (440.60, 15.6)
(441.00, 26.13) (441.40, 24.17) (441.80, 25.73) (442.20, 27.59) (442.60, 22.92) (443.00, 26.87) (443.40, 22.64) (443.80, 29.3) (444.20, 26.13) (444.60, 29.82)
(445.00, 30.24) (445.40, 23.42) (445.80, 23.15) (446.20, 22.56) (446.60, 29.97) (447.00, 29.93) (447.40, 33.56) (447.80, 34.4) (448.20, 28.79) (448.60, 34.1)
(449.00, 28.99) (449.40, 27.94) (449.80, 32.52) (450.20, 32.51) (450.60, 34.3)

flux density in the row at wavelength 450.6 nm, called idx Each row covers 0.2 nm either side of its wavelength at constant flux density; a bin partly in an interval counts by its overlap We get 34.3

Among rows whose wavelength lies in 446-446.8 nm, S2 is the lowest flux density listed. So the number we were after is 22.56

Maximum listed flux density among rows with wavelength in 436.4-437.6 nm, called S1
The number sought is 27.97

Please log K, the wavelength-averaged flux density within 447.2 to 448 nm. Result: 34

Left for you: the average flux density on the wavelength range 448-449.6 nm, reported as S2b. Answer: 30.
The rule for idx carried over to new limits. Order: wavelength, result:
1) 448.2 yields 28.79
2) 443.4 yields 22.64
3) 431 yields 14.31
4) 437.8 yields 22.27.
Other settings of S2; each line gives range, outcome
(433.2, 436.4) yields 20.22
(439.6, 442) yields 15.6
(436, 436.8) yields 22.67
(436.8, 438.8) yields 17.55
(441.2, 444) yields 22.64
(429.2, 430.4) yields 15.39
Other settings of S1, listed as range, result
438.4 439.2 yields 21.84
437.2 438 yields 23.7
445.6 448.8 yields 34.4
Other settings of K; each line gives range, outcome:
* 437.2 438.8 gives 20.3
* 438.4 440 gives 23.3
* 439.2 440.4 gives 25.1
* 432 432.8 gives 19.4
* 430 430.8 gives 16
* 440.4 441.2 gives 20.9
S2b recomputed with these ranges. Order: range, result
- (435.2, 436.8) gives 24.3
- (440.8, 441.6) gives 25.1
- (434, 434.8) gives 24.6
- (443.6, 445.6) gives 27.8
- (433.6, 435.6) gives 23.3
